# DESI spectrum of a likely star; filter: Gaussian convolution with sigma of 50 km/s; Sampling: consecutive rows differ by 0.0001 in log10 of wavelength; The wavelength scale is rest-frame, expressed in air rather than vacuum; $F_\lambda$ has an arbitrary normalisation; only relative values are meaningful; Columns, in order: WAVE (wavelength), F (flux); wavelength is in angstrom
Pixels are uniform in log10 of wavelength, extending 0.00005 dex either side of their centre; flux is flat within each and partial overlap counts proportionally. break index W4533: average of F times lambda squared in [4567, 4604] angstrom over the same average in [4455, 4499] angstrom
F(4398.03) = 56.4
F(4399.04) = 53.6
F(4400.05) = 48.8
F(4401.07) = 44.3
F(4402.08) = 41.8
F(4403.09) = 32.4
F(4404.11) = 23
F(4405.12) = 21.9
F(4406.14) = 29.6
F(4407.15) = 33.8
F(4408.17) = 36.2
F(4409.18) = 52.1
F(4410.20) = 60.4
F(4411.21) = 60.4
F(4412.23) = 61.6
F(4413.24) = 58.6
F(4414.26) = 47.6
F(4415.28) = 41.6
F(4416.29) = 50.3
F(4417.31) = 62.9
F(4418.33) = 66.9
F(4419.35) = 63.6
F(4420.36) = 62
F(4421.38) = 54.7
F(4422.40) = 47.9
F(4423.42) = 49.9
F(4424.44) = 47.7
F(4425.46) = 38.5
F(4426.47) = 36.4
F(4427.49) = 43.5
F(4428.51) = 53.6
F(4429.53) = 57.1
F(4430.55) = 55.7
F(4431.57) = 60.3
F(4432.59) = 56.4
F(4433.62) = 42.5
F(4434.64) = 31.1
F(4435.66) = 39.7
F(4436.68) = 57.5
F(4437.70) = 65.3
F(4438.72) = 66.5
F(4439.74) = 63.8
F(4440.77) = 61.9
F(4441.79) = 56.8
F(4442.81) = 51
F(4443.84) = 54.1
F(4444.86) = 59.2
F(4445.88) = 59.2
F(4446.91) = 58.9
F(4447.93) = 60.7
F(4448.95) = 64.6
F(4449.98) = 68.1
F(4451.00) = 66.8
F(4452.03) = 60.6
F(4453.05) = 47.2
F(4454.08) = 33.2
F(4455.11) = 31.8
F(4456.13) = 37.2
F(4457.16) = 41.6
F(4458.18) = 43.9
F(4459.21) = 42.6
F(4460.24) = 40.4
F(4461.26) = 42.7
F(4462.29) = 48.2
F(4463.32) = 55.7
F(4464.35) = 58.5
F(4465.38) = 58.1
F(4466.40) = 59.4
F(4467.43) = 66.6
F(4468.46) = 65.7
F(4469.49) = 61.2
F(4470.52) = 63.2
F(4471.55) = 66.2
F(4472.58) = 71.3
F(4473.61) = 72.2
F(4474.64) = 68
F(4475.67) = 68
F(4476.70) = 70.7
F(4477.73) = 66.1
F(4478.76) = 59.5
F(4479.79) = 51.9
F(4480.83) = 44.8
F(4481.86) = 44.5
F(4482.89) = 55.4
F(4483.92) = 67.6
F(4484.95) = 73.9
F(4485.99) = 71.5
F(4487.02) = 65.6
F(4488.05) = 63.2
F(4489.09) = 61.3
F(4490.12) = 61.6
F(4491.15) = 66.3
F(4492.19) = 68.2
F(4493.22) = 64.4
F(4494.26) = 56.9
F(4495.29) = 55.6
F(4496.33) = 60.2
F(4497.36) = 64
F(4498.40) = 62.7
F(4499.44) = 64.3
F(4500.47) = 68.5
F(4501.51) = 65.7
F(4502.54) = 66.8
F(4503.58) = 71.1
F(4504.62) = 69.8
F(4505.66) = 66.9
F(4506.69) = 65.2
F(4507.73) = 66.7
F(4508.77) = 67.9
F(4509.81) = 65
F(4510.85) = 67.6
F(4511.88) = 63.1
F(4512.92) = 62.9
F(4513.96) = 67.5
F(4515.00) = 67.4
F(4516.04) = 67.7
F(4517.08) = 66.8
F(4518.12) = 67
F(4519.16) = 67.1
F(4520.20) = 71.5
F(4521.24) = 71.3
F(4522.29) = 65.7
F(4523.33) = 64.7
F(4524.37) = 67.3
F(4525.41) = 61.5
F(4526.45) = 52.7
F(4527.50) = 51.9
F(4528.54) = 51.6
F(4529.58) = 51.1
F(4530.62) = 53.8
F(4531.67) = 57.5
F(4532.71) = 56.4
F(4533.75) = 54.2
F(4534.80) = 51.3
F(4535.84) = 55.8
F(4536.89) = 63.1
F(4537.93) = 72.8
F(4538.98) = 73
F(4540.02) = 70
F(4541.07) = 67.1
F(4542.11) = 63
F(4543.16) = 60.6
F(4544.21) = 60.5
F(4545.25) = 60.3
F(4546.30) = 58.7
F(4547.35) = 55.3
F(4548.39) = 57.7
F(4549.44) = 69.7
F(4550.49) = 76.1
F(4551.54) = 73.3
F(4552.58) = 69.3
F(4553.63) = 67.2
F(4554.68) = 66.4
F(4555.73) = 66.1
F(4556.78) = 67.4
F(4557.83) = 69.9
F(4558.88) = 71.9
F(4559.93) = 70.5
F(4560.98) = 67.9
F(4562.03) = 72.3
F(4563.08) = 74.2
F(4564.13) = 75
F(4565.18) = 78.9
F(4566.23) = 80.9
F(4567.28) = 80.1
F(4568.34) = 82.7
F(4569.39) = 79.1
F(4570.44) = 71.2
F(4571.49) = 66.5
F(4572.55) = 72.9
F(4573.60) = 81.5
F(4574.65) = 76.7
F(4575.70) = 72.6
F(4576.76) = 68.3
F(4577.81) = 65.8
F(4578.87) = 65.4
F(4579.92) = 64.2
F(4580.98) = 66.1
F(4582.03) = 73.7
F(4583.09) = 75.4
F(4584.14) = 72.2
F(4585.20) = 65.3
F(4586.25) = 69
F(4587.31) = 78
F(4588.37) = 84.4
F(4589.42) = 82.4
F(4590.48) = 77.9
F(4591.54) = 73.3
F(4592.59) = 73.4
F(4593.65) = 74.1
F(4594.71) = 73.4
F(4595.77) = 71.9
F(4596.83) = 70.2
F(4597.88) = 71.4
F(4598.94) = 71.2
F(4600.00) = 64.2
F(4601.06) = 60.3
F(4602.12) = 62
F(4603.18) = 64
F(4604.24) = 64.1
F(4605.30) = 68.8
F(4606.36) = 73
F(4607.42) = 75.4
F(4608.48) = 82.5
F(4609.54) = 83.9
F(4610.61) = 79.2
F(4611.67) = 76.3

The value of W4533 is 1.28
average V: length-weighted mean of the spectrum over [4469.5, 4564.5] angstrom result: 64.3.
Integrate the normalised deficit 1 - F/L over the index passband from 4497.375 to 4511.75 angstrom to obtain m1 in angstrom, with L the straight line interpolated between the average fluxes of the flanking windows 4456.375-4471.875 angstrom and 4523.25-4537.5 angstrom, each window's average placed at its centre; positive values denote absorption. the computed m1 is -2.9 angstrom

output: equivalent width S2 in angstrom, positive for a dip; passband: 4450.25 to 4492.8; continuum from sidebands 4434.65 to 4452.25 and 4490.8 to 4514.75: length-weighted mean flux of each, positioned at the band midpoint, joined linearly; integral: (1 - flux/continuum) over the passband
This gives 2.9 angstrom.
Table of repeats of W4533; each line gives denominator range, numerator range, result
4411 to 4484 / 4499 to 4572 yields 1.25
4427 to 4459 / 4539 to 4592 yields 1.41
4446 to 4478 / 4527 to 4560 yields 1.15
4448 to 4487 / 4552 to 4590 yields 1.33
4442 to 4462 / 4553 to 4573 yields 1.50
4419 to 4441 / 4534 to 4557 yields 1.30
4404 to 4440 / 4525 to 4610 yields 1.46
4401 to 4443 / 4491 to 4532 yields 1.33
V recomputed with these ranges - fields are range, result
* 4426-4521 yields 59.4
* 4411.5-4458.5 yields 53.1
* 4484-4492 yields 66.3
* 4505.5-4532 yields 63.4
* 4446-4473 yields 54.4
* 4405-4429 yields 49.7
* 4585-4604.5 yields 71.3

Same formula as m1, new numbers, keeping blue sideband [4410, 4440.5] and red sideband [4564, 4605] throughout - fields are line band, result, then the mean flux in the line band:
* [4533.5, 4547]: 0.9 angstrom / 62.4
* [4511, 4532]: 0.7 angstrom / 62.6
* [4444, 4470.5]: 1.7 angstrom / 53.5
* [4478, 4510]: -0.8 angstrom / 63.1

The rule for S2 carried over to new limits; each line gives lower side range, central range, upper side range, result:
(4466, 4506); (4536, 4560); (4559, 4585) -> 1.41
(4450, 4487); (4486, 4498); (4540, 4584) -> -0.57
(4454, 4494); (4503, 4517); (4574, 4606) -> -1.10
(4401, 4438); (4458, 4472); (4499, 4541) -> 0.01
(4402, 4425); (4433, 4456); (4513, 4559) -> -0.97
